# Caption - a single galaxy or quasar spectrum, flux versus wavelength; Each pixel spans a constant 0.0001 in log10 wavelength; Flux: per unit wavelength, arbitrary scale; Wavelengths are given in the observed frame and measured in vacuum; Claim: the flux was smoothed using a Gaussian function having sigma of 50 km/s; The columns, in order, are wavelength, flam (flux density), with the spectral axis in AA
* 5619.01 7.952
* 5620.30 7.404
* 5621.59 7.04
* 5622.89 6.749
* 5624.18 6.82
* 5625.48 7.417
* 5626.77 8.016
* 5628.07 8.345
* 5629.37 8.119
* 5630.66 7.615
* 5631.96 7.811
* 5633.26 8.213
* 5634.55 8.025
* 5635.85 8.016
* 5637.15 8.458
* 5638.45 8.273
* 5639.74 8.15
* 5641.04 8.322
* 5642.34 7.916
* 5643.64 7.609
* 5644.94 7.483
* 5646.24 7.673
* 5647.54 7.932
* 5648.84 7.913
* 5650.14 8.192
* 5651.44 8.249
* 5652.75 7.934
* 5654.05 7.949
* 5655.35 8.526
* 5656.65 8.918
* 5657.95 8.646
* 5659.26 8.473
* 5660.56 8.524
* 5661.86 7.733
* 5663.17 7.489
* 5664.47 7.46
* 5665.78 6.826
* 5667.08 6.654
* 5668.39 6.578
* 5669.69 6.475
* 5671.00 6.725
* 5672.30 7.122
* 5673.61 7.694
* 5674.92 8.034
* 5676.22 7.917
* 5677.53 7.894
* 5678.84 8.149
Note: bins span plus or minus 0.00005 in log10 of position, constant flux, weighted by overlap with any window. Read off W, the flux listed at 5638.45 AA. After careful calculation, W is 8.273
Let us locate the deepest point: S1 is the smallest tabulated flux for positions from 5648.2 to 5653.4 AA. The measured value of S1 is 7.913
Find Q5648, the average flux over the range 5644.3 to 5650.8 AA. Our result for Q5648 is 7.84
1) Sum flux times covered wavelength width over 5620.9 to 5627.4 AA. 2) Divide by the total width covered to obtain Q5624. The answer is 7.21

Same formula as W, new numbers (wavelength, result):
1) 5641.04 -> 8.322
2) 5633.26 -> 8.213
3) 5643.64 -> 7.609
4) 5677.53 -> 7.894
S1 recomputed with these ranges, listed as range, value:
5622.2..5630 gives 6.749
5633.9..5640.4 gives 8.016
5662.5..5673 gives 6.475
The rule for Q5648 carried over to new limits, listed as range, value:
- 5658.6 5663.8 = 8.05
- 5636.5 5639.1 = 8.38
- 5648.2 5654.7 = 8.04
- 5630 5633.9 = 7.88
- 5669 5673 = 6.79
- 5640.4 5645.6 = 7.83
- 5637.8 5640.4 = 8.23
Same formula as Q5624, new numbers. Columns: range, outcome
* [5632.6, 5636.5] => 8.09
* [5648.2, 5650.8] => 8.06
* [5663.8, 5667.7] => 6.99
